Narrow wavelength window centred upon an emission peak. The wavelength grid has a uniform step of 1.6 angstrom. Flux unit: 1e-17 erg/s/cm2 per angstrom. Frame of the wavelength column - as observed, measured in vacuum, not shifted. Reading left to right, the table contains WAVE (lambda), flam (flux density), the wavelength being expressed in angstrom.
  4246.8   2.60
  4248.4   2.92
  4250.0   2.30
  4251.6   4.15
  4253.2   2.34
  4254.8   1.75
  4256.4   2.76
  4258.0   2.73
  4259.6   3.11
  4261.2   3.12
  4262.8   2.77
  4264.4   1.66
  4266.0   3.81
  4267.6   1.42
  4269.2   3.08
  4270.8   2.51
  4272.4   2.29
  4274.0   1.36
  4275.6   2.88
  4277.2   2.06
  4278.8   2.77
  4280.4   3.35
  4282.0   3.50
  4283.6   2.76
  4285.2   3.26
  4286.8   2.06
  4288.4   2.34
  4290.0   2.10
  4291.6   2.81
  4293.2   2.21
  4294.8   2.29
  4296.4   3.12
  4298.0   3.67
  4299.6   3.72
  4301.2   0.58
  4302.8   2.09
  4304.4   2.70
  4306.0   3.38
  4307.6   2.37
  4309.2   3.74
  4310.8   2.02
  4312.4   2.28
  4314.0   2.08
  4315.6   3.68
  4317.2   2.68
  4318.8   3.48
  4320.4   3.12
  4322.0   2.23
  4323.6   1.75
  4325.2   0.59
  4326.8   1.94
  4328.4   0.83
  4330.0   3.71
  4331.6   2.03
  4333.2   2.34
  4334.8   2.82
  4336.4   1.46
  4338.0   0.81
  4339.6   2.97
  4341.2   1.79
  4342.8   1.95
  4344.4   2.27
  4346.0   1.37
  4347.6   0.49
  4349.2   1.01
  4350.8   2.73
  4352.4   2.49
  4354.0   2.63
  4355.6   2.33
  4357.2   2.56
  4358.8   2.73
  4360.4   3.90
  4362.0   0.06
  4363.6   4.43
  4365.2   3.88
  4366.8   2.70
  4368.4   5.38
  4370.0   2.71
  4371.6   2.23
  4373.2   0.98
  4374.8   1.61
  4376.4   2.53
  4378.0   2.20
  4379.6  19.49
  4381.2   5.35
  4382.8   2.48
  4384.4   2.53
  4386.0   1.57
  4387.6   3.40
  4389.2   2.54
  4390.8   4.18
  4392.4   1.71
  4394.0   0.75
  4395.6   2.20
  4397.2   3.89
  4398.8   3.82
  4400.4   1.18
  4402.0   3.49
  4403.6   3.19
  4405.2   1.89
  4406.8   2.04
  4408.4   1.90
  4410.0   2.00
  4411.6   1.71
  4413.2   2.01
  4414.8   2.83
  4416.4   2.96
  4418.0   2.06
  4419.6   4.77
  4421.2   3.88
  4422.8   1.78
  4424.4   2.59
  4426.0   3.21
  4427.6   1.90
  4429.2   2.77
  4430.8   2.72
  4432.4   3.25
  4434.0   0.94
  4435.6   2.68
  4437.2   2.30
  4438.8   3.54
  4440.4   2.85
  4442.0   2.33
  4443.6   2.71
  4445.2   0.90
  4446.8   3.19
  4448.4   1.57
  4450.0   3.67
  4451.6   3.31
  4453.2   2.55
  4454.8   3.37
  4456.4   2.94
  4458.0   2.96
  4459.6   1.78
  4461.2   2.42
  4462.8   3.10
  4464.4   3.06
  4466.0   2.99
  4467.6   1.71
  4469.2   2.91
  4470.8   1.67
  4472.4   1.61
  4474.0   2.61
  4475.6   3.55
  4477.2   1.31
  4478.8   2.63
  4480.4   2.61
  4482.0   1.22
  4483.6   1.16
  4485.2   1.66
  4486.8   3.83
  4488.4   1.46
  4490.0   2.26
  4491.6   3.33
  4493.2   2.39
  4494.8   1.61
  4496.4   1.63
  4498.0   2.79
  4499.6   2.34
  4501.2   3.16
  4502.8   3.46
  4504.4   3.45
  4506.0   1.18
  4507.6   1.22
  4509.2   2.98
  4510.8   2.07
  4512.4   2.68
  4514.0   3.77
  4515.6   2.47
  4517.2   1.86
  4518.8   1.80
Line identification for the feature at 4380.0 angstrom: H-gamma 4340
